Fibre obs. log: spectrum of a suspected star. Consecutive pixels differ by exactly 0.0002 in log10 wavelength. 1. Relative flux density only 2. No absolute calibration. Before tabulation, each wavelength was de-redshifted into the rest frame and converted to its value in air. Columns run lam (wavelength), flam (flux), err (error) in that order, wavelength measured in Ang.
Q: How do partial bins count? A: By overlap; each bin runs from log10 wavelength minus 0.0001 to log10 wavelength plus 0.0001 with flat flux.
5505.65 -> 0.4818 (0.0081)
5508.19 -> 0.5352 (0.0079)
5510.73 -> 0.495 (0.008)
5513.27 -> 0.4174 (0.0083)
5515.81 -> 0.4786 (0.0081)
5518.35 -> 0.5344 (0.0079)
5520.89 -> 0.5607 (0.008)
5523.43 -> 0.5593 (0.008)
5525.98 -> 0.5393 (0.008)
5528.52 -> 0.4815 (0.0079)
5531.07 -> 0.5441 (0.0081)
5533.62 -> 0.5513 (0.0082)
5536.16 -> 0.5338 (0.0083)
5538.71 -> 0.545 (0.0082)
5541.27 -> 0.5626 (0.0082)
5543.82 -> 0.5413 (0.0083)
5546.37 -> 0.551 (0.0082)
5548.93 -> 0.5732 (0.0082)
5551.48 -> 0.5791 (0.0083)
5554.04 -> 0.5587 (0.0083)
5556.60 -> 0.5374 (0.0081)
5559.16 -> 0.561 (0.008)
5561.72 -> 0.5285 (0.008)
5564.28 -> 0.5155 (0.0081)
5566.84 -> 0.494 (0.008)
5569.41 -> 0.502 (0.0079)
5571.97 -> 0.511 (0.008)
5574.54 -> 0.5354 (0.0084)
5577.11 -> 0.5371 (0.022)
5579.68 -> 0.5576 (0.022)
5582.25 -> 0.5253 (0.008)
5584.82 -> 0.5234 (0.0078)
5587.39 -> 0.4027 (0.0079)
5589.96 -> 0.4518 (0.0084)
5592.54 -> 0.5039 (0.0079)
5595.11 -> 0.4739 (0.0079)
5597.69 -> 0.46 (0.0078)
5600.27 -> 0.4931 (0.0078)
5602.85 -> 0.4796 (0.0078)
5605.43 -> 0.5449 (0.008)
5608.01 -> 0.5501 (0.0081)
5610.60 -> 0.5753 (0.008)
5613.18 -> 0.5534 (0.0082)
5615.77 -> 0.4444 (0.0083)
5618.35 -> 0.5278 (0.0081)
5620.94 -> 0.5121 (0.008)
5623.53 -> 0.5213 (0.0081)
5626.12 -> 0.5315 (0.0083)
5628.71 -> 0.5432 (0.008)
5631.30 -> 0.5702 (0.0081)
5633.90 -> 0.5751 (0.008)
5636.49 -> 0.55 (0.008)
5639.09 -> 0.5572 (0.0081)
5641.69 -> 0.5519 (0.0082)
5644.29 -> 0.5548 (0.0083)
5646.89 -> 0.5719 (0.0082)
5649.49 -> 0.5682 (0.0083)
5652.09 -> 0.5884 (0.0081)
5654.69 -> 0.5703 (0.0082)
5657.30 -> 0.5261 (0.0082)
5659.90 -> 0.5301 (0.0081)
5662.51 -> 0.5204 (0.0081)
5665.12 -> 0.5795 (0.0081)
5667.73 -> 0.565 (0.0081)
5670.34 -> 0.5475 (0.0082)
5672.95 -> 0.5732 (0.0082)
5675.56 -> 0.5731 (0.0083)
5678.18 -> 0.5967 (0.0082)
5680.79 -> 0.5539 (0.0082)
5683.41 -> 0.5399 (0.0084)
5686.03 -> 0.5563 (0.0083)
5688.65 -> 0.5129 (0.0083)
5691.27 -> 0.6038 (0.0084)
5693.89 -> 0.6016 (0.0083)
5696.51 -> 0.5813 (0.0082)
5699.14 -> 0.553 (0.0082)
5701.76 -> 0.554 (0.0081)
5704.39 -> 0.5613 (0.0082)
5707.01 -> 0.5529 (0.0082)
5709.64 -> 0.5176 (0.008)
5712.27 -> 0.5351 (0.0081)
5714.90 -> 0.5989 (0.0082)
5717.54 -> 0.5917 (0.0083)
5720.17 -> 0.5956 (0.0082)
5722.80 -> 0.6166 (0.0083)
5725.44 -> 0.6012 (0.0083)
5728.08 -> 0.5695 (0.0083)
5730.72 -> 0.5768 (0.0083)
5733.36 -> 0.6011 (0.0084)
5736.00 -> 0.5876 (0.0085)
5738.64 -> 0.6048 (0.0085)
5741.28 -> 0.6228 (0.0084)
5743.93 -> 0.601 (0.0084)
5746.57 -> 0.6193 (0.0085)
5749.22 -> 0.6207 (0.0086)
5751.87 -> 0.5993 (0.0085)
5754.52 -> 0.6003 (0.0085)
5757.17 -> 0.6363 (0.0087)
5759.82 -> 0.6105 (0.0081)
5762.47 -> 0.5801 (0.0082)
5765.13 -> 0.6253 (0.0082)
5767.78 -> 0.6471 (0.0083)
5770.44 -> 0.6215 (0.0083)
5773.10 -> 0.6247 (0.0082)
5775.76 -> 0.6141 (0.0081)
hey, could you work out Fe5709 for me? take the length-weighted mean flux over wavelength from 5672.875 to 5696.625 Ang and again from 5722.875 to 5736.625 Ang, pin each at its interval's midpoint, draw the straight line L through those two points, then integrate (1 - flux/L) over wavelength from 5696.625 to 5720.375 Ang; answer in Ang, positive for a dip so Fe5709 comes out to 0.7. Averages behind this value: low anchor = 0.568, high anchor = 0.59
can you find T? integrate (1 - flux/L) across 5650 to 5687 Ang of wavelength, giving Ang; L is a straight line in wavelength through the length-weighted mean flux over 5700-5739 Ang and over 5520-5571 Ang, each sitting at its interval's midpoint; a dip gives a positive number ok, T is 0.48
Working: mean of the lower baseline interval 0.541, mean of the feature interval 0.559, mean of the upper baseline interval 0.577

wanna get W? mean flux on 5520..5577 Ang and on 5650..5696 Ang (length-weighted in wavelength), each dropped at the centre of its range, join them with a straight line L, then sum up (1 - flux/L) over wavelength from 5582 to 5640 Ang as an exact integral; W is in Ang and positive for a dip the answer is 3.7 Ang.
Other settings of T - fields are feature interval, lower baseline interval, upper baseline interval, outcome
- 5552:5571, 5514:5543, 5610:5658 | 0.3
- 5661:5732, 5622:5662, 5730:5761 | 1.7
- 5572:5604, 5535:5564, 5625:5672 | 3.3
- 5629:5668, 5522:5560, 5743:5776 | 1.5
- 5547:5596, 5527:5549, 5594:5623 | 0.6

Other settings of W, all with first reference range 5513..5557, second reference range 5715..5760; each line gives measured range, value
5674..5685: 0.4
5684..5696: 0.4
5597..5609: 1.1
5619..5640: 0.9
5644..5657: 0.2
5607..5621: 0.9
